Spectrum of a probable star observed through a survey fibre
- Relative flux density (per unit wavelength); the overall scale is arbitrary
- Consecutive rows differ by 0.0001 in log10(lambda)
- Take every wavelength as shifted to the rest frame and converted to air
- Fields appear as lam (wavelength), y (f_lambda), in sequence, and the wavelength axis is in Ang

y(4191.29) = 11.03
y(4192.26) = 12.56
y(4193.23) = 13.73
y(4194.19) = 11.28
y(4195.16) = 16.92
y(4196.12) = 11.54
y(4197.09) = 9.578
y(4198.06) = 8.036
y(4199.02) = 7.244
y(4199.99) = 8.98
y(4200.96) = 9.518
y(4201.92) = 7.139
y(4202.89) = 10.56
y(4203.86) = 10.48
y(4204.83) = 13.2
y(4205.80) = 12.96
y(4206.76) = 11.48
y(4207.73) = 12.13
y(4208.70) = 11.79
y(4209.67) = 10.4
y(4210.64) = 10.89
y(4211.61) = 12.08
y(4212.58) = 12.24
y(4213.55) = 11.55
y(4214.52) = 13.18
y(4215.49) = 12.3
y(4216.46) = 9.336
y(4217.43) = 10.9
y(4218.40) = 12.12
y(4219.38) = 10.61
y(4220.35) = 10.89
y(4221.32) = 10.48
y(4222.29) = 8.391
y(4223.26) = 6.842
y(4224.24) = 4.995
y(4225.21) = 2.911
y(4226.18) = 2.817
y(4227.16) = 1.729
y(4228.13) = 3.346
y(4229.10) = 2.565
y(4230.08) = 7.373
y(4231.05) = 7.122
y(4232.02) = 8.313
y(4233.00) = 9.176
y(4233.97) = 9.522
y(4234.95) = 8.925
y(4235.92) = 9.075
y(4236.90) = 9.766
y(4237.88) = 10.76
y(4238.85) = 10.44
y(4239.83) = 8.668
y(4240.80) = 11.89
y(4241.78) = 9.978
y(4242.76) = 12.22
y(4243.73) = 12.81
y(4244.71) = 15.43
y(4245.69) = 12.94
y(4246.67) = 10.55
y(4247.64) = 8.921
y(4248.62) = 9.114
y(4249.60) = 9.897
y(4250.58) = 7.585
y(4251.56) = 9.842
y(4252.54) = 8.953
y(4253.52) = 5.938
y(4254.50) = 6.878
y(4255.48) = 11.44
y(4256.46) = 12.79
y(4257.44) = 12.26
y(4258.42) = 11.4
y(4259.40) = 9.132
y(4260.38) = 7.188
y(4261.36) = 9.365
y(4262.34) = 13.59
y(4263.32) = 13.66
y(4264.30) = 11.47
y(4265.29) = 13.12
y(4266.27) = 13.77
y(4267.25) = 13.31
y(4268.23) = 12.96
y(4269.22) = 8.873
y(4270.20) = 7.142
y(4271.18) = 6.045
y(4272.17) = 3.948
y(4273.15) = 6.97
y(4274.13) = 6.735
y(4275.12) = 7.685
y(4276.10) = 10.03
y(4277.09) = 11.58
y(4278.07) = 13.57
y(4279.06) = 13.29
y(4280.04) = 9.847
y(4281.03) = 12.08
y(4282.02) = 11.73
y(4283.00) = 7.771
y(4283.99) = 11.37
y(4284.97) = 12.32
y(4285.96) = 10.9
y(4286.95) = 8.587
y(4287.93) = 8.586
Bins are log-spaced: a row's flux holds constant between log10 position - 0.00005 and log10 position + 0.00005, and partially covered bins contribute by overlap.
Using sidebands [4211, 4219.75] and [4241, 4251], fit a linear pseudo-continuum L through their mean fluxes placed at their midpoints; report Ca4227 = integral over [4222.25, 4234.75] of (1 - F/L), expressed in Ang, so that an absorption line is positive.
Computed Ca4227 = 6.1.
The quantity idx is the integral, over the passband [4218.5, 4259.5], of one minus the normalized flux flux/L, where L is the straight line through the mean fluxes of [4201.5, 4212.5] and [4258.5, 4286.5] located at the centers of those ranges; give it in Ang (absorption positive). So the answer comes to 7.0 Ang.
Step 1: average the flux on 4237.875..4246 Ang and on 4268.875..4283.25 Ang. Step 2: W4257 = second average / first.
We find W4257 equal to 0.78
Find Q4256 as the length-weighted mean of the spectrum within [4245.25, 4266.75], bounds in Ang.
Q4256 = 10.4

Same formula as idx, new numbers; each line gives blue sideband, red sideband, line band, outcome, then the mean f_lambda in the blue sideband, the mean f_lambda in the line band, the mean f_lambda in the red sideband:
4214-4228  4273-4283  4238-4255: -1.79 Ang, 8.27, 10.1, 10.3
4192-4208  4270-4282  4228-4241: 2.24 Ang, 11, 8.42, 9.23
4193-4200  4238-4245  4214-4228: 3.68 Ang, 10.9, 8.27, 11.5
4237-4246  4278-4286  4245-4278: 4.41 Ang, 11.6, 9.93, 11.3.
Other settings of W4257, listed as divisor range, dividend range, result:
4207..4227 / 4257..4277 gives 1.02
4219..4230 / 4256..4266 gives 1.92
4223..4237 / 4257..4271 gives 1.79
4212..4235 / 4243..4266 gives 1.30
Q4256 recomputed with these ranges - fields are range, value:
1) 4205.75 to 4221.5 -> 11.5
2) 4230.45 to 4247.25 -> 10.4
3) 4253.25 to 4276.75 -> 9.87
